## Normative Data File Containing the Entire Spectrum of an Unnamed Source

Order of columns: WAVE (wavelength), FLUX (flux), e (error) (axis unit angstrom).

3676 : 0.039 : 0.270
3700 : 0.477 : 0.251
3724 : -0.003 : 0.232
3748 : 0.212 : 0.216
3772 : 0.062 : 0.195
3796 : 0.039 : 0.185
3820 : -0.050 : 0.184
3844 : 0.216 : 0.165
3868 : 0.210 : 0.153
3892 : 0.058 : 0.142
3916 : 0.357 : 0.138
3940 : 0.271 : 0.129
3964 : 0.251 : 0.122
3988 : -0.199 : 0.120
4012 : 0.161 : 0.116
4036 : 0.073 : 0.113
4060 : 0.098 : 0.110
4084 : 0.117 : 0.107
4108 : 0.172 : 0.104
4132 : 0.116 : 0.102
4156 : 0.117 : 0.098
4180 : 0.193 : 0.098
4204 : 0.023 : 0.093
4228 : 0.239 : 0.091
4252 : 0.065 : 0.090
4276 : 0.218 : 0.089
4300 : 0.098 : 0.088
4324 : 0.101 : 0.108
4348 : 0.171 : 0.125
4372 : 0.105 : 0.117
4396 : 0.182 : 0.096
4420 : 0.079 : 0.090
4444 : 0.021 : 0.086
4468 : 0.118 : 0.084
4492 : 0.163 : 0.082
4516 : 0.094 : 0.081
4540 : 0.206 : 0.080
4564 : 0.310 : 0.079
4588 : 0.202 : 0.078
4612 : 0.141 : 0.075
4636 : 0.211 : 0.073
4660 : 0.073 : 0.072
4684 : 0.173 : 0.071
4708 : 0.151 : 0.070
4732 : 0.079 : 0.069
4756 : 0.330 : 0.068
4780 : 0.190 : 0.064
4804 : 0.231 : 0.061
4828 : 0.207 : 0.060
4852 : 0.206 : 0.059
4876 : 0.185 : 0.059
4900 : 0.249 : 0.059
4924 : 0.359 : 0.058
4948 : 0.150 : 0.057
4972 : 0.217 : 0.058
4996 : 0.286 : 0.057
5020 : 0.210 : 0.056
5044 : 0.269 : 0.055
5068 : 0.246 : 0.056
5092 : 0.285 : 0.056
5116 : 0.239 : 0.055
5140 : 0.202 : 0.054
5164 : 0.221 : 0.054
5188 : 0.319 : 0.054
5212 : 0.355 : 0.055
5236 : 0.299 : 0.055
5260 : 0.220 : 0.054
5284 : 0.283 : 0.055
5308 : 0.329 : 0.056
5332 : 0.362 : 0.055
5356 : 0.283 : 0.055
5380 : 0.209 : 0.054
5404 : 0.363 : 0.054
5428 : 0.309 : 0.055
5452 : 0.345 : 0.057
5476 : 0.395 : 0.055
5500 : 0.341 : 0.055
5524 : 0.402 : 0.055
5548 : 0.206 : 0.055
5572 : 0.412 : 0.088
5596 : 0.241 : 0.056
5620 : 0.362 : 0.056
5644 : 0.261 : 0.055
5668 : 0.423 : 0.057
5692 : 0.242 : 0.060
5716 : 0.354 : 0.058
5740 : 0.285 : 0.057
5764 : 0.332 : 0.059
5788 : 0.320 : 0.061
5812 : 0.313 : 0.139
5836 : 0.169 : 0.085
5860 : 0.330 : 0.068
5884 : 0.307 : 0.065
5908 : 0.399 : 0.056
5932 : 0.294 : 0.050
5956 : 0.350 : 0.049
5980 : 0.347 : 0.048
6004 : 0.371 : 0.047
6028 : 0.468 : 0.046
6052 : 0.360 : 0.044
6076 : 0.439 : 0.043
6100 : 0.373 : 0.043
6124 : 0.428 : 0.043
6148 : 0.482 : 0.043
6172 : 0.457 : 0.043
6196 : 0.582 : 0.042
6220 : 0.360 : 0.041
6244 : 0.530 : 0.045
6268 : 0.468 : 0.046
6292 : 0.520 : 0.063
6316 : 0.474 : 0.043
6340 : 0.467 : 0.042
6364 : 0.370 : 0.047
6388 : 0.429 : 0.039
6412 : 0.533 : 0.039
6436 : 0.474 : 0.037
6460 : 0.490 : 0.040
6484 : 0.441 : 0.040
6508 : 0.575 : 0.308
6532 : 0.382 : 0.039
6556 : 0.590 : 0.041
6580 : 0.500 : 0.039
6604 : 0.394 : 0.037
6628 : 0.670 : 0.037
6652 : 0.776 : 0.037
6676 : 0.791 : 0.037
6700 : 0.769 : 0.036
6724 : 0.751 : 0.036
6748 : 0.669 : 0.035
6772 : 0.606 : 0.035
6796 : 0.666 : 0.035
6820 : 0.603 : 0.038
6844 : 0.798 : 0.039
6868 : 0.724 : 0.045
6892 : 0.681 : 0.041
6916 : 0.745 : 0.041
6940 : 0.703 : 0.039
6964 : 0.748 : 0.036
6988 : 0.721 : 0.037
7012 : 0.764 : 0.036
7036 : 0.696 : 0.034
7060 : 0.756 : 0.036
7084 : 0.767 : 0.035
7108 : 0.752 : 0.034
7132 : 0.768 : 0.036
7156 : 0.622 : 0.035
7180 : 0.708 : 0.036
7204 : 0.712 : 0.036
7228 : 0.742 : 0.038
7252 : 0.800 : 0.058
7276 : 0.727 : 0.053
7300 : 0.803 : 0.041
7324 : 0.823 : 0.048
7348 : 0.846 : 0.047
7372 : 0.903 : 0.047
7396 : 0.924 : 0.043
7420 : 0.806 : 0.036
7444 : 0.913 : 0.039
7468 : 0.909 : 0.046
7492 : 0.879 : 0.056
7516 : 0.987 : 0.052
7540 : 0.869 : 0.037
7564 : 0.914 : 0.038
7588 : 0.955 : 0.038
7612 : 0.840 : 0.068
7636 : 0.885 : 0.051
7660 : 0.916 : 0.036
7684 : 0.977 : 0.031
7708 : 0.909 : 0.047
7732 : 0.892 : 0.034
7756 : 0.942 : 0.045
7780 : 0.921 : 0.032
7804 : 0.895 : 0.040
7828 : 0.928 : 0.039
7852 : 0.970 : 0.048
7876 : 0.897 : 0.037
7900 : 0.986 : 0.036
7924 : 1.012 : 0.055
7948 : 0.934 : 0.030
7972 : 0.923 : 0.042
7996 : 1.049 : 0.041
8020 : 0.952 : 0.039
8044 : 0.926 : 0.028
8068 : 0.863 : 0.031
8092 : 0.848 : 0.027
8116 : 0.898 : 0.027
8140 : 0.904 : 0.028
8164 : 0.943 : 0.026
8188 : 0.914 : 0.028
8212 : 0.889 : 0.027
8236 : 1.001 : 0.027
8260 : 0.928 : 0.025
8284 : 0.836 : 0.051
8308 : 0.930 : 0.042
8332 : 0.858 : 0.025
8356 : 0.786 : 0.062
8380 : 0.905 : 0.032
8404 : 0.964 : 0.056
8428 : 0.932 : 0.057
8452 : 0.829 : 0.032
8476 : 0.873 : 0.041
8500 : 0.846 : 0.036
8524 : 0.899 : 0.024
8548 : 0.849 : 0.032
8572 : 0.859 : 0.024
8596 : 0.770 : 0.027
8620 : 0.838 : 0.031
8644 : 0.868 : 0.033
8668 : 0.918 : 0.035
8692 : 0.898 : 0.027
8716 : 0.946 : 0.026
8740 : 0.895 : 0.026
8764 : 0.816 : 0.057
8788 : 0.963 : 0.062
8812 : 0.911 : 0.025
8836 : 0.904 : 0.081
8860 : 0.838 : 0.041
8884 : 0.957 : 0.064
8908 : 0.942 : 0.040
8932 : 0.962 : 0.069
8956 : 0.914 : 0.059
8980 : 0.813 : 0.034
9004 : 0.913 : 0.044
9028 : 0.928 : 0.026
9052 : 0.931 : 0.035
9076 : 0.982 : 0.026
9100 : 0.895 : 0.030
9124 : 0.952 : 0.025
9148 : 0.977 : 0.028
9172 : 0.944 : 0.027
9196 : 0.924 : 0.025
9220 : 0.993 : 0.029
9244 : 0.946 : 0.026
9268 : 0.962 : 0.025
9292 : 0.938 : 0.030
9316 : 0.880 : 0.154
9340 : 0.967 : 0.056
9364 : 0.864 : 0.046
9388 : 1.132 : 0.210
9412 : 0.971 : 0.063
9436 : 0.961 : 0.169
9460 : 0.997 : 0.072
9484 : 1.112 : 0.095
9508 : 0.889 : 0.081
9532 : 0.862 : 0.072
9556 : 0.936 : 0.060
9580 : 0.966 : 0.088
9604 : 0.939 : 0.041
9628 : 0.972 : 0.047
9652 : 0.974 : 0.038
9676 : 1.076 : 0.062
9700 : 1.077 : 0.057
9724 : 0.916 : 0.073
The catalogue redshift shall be 0.66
